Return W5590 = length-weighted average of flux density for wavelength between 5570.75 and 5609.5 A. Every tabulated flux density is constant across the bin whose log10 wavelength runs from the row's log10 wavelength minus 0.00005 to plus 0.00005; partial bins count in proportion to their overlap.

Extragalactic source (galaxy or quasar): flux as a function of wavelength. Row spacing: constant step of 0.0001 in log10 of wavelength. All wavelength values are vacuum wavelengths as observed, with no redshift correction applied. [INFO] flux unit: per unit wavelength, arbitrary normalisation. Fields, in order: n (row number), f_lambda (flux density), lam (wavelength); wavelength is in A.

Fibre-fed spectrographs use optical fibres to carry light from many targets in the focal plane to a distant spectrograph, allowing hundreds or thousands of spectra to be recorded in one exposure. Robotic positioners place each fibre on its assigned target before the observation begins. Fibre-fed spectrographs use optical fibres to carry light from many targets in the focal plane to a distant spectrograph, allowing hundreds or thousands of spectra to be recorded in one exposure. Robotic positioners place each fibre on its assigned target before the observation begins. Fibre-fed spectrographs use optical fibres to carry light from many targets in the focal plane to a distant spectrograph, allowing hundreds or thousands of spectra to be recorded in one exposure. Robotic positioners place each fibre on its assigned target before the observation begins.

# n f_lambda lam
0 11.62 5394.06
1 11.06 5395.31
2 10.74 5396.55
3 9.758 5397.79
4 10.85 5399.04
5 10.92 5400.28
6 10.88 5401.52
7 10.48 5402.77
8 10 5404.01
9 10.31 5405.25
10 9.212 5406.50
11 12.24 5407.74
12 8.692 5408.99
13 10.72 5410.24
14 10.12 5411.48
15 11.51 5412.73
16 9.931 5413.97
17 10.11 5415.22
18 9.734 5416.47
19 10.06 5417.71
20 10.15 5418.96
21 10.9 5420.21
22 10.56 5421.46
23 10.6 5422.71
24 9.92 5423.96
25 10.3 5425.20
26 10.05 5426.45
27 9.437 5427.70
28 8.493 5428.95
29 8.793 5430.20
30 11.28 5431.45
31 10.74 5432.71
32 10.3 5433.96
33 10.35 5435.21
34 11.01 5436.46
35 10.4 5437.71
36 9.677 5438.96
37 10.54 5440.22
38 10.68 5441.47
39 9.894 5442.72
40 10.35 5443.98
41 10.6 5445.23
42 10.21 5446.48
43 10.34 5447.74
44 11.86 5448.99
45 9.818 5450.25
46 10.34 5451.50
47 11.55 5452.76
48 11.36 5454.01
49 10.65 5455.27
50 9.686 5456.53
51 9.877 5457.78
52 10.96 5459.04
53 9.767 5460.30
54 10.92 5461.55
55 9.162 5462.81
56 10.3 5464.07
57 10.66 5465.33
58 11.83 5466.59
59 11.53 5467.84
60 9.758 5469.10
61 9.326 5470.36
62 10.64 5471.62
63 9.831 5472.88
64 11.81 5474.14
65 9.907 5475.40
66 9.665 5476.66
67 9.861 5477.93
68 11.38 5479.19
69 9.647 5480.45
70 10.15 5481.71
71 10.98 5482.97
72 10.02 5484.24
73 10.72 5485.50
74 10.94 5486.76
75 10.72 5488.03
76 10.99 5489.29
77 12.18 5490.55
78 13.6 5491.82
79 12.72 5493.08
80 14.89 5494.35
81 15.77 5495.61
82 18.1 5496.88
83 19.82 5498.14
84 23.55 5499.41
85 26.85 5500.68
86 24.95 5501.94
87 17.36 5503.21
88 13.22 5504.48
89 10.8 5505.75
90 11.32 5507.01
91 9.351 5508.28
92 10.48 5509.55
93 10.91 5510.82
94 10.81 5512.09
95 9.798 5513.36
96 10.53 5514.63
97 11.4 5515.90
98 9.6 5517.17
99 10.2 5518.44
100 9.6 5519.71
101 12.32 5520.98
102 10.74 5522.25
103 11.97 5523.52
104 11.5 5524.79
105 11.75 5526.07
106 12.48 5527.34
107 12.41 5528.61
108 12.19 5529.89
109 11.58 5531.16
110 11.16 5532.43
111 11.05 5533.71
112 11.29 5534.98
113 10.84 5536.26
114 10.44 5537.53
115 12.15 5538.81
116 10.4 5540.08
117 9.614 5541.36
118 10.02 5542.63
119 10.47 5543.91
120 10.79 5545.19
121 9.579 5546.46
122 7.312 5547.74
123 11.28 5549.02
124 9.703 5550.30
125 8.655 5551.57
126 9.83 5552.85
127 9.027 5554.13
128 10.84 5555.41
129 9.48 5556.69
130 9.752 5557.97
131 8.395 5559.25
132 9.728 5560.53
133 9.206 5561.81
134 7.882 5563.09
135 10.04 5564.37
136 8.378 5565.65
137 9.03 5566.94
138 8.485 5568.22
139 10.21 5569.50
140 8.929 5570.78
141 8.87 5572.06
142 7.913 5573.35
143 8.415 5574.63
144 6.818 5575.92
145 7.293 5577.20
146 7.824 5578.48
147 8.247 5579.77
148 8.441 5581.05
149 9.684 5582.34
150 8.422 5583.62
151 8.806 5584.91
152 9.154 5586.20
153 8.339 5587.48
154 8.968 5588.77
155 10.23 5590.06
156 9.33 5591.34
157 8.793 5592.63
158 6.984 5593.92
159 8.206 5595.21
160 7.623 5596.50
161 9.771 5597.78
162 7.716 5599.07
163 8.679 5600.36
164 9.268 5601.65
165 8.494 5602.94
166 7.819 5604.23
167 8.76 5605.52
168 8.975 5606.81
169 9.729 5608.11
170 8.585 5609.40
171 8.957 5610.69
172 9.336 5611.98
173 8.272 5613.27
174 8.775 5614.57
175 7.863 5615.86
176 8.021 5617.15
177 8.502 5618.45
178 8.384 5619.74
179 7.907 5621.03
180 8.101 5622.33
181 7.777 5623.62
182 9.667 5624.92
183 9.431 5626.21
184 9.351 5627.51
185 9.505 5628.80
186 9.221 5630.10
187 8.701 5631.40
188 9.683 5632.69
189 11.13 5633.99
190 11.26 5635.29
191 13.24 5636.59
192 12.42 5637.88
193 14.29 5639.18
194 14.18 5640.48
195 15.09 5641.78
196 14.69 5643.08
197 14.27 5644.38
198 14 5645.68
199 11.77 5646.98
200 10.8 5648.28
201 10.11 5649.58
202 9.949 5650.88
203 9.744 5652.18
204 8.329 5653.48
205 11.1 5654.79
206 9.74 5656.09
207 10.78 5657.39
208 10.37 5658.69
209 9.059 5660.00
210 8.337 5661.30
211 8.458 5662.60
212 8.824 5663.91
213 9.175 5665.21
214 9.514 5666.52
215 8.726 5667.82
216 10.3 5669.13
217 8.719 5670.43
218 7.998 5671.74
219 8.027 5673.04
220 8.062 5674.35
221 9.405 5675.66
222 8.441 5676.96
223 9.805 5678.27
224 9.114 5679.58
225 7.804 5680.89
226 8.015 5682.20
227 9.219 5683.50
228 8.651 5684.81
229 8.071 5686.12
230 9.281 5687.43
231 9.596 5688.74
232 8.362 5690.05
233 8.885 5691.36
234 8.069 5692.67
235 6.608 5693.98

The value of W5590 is 8.54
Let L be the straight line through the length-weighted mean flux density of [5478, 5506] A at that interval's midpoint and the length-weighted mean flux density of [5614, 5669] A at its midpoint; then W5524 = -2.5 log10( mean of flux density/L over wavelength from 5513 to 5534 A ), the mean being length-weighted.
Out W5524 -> 0.21 mag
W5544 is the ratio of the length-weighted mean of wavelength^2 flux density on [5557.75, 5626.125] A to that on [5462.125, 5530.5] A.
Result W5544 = 0.73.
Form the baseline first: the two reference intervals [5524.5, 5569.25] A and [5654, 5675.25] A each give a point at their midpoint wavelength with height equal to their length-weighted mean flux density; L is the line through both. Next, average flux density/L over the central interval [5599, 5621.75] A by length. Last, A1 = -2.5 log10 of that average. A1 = 0.13 mag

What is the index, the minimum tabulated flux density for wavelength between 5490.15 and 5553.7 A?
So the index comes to 7.312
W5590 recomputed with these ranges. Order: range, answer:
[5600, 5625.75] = 8.6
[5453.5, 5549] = 11.8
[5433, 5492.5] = 10.6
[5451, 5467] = 10.5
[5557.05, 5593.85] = 8.75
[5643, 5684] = 9.7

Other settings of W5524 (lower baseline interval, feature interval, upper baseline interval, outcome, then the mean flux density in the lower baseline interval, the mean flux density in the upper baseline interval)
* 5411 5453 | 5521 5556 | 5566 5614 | -0.17 mag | 10.3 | 8.63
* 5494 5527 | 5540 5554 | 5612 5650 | 0.29 mag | 13.7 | 10.6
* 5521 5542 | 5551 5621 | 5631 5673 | 0.26 mag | 11.4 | 10.7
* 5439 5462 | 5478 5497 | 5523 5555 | -0.13 mag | 10.5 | 10.7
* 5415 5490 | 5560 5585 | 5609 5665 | 0.19 mag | 10.4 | 10.2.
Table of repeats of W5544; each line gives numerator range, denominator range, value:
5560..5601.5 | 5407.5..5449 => 0.89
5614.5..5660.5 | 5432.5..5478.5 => 1.08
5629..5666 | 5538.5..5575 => 1.20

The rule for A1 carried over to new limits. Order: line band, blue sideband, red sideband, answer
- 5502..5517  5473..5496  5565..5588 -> -0.13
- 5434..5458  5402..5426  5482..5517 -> 0.11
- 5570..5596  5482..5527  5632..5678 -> 0.36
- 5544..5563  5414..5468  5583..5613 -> -0.04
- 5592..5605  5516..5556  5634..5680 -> 0.26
